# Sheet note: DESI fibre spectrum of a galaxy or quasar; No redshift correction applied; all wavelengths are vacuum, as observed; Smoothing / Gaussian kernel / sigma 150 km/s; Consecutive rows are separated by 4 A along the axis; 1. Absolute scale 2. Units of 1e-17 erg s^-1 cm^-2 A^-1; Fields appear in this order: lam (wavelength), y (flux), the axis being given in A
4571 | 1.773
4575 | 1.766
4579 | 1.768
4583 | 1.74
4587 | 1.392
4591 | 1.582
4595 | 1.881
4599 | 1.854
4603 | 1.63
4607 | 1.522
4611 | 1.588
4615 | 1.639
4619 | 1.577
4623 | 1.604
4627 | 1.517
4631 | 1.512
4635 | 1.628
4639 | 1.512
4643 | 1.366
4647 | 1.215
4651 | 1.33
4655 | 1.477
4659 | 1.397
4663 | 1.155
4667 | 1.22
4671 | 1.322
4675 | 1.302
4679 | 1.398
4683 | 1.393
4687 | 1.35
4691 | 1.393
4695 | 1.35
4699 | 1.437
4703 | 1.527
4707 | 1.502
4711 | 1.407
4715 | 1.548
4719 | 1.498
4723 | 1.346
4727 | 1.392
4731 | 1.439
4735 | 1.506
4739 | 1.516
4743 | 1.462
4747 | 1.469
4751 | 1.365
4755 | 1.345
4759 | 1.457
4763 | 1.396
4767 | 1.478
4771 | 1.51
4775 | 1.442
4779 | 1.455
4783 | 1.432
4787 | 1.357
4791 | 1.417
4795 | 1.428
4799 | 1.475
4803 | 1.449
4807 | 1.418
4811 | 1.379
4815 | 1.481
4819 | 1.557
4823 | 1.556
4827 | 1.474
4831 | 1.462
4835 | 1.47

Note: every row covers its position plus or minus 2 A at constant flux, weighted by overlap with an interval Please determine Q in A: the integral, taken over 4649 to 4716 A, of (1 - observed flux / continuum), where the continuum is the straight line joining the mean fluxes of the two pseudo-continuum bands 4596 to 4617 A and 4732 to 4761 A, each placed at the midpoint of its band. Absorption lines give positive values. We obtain 7.0 A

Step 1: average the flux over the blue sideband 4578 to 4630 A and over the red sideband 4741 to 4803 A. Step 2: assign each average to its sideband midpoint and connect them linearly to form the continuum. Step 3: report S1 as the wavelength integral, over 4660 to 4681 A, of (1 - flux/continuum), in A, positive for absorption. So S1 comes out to 3.6 A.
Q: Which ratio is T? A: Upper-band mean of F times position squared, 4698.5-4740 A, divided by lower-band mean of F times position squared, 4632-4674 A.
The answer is 1.1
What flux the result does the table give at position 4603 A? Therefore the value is 1.63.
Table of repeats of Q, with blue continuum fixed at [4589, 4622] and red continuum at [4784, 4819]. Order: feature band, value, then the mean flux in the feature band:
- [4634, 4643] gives 0.6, 1.52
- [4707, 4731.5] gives 1.3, 1.44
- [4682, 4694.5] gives 1.5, 1.37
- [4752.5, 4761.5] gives 0.5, 1.4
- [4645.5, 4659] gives 2.1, 1.35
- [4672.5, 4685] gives 1.7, 1.36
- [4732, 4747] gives 0.2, 1.49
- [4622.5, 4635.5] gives 0.6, 1.55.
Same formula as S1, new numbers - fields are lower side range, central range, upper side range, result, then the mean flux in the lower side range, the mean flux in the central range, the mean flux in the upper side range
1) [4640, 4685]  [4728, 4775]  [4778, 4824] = -1.42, 1.33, 1.45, 1.45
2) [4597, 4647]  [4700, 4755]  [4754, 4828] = 1.37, 1.56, 1.46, 1.45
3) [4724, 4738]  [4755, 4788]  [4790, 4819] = 0.15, 1.44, 1.44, 1.44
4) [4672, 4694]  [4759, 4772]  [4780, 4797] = -0.52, 1.36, 1.46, 1.41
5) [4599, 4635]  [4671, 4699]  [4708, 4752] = 2.63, 1.59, 1.37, 1.45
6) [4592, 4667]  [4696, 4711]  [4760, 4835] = 0.20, 1.52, 1.47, 1.45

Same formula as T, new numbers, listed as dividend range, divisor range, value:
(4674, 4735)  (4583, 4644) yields 0.93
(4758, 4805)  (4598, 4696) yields 1.06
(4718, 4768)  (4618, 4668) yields 1.05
